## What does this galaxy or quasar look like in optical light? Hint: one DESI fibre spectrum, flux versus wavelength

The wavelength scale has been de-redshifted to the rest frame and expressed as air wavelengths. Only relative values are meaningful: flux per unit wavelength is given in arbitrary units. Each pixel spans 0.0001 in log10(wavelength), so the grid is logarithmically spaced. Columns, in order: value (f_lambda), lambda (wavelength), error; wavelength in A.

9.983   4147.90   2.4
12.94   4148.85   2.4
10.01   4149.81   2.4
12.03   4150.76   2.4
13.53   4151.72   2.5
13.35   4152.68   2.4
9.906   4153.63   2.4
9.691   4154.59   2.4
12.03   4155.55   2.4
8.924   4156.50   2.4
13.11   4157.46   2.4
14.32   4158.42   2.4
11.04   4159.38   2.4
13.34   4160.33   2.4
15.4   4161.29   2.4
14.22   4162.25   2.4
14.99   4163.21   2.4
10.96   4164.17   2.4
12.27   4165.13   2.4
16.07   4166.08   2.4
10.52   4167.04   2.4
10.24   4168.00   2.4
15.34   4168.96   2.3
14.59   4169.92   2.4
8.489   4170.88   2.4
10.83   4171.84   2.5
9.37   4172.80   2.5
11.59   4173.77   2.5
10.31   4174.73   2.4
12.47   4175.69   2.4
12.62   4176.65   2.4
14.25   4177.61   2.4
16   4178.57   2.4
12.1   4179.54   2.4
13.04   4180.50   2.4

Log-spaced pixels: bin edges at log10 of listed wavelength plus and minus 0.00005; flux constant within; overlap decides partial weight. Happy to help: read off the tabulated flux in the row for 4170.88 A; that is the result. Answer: 8.489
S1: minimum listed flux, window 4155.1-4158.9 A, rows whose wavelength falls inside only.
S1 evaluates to 8.924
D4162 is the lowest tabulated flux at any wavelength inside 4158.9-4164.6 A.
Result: 10.96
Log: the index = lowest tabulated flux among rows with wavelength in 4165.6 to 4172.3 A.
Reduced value 8.489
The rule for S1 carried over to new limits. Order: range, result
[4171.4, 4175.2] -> 9.37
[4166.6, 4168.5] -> 10.24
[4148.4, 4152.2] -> 10.01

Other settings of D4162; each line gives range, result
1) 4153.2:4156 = 9.691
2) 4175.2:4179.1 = 12.47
